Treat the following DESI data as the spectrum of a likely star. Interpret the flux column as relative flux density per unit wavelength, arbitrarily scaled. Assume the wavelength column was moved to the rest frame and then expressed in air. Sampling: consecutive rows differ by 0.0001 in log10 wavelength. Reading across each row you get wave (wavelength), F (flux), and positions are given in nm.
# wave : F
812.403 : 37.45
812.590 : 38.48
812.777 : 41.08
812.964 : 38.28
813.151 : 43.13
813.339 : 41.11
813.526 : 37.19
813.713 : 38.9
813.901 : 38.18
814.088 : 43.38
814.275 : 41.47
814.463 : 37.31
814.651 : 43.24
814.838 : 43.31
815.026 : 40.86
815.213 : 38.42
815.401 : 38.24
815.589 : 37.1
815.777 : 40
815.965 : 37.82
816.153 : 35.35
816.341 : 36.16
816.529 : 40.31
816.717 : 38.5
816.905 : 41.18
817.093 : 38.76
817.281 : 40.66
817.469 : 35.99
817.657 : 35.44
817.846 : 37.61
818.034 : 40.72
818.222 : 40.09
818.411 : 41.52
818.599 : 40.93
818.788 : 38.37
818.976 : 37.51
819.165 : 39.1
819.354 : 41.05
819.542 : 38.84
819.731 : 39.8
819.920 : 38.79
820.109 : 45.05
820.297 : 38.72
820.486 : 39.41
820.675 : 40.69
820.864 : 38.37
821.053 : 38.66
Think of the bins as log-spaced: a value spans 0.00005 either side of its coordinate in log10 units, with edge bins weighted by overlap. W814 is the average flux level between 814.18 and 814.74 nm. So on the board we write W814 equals 40.6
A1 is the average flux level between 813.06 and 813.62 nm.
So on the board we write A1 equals 40.5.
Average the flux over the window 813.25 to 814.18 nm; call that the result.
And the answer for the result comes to 39.8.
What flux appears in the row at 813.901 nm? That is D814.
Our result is 38.18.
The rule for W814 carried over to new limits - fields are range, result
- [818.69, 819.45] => 39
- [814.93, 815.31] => 39.7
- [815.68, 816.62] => 37.9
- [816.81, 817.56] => 39.2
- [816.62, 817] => 39.9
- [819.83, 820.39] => 40.9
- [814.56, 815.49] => 40.8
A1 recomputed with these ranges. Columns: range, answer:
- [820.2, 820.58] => 39.2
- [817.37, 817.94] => 36.4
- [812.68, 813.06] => 39.7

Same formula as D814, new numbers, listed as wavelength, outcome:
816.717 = 38.5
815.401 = 38.24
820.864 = 38.37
